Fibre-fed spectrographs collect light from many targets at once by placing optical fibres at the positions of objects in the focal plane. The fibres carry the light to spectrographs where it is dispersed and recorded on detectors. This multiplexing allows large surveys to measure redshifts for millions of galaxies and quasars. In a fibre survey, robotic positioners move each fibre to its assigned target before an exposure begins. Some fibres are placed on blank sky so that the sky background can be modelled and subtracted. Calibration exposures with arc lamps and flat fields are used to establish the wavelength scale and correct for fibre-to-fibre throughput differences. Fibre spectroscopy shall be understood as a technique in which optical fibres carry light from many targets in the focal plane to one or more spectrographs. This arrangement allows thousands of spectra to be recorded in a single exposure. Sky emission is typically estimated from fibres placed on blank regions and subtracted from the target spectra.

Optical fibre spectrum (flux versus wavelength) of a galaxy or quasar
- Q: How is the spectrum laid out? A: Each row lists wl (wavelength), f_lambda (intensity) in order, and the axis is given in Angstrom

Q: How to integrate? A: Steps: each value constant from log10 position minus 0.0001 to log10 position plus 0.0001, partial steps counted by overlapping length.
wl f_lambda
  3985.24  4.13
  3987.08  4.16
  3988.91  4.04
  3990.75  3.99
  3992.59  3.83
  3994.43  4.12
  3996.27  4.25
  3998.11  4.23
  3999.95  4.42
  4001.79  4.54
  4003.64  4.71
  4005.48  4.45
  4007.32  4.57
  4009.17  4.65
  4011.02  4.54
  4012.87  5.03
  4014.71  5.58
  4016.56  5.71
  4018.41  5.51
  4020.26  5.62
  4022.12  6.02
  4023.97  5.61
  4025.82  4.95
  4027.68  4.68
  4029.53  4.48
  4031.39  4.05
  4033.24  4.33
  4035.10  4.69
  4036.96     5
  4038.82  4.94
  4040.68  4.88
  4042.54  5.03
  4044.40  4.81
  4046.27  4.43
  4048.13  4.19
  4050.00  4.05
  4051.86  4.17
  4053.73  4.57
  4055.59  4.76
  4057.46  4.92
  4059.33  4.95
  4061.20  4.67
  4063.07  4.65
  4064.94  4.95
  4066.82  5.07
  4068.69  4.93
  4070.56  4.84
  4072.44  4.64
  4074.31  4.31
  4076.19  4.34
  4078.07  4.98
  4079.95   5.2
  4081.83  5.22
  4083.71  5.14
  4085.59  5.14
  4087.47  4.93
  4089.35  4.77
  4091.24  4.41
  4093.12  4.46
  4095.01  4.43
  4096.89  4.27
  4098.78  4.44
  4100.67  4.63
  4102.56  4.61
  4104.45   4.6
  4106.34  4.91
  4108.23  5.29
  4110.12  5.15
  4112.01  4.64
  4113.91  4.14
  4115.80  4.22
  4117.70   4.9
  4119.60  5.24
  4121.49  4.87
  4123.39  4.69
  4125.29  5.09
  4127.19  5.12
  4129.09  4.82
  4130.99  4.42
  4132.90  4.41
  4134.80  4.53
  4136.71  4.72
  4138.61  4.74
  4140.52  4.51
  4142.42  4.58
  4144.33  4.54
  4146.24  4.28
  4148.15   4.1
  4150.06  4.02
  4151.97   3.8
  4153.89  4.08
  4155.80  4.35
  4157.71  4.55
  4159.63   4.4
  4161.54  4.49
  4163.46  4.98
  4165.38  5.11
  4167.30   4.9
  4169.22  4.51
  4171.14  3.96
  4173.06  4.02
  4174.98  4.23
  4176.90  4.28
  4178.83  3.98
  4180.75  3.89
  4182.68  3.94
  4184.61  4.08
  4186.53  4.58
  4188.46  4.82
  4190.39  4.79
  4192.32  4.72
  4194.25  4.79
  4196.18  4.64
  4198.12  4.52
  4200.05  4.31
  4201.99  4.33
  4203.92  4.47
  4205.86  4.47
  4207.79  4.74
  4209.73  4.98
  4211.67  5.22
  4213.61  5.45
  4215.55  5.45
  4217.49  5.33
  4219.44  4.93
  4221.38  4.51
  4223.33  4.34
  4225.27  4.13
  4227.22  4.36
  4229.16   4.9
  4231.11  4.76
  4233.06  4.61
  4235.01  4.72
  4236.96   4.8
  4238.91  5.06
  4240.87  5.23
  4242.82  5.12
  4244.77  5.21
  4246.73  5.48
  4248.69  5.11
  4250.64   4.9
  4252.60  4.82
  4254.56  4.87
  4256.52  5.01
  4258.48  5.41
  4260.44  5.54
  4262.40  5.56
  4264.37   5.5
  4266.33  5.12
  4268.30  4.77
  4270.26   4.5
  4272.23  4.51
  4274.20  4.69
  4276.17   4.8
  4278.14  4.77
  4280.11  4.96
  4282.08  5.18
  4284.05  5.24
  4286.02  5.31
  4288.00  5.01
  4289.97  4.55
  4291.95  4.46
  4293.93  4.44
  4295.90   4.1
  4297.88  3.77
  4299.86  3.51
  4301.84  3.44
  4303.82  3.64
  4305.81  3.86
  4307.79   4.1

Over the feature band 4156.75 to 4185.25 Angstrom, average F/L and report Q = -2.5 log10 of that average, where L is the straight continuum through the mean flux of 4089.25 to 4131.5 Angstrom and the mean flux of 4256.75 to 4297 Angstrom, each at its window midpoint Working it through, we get 0.101 mag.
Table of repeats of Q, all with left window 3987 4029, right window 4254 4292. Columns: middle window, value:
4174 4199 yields 0.12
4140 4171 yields 0.11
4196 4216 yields 0.04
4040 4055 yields 0.07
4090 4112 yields 0.04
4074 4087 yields -0.02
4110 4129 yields 0.02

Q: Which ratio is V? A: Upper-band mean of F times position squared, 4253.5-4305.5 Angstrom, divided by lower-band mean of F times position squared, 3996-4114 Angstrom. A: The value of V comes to 1.10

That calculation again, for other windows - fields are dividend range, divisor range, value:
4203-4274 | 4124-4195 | 1.15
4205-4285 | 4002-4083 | 1.13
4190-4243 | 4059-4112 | 1.06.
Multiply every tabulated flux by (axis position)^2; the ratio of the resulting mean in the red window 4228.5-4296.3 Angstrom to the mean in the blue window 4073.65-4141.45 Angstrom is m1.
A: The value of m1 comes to 1.13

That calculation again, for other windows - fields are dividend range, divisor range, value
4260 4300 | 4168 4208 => 1.14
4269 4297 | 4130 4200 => 1.14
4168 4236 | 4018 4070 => 1.03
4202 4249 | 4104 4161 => 1.11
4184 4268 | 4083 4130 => 1.09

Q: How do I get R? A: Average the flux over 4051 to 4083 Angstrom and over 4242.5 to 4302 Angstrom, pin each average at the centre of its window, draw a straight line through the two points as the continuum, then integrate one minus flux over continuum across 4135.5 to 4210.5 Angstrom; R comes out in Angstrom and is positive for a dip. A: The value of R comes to 5.8 Angstrom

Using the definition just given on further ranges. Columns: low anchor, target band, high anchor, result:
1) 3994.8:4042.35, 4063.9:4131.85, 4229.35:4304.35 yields 0.9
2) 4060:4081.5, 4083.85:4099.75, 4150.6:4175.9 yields 0.2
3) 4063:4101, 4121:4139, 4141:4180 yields -0.9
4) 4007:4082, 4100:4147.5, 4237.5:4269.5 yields 2.5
